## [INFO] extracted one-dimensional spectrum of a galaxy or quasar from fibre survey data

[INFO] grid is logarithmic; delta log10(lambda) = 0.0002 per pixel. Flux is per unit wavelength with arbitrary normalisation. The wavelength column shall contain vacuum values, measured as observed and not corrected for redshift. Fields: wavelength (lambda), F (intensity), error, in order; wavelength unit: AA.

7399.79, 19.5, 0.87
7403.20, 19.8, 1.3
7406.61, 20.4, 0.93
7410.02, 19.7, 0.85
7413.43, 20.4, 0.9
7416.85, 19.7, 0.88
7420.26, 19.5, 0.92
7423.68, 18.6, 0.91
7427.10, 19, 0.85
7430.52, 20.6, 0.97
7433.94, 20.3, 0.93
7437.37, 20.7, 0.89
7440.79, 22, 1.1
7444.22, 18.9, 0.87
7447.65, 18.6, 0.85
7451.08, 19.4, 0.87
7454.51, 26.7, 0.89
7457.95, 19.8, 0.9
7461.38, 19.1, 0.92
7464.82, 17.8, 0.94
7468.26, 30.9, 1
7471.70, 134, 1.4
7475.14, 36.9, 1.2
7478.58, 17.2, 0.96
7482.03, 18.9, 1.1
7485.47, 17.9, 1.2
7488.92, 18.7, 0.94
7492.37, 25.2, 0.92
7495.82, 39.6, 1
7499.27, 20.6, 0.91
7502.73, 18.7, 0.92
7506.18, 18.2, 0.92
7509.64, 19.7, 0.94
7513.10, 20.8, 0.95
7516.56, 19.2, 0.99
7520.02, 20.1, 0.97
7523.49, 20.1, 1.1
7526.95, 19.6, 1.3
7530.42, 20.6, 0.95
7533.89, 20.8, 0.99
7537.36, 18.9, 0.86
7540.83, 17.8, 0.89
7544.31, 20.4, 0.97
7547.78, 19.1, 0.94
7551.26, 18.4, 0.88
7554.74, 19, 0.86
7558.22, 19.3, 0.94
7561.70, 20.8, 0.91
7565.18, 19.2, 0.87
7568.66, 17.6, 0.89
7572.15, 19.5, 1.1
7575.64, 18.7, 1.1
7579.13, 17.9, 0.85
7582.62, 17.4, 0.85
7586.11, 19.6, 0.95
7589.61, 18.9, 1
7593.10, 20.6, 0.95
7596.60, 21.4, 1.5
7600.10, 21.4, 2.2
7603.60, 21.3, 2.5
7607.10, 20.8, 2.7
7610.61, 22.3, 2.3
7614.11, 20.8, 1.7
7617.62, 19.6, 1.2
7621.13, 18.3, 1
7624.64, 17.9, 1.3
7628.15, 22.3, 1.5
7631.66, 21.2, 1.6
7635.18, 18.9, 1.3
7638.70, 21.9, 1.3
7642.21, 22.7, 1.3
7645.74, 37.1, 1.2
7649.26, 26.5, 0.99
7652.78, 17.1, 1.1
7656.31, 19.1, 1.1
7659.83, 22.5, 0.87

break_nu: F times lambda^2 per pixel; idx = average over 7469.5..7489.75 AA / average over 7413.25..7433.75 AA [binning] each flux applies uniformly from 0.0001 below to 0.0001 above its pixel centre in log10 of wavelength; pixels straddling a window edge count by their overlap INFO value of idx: 2.1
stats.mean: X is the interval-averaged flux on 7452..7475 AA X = 40.3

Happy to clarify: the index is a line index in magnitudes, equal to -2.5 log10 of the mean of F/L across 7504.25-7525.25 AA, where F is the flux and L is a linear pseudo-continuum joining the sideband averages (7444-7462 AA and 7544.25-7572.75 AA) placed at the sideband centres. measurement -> 0.01 mag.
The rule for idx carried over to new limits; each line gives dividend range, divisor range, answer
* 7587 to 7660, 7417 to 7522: 0.89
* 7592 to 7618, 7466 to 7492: 0.57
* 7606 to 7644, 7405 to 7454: 1.08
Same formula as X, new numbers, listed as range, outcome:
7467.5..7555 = 25.8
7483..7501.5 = 24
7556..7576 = 19.2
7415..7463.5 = 20.2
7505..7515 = 19.6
